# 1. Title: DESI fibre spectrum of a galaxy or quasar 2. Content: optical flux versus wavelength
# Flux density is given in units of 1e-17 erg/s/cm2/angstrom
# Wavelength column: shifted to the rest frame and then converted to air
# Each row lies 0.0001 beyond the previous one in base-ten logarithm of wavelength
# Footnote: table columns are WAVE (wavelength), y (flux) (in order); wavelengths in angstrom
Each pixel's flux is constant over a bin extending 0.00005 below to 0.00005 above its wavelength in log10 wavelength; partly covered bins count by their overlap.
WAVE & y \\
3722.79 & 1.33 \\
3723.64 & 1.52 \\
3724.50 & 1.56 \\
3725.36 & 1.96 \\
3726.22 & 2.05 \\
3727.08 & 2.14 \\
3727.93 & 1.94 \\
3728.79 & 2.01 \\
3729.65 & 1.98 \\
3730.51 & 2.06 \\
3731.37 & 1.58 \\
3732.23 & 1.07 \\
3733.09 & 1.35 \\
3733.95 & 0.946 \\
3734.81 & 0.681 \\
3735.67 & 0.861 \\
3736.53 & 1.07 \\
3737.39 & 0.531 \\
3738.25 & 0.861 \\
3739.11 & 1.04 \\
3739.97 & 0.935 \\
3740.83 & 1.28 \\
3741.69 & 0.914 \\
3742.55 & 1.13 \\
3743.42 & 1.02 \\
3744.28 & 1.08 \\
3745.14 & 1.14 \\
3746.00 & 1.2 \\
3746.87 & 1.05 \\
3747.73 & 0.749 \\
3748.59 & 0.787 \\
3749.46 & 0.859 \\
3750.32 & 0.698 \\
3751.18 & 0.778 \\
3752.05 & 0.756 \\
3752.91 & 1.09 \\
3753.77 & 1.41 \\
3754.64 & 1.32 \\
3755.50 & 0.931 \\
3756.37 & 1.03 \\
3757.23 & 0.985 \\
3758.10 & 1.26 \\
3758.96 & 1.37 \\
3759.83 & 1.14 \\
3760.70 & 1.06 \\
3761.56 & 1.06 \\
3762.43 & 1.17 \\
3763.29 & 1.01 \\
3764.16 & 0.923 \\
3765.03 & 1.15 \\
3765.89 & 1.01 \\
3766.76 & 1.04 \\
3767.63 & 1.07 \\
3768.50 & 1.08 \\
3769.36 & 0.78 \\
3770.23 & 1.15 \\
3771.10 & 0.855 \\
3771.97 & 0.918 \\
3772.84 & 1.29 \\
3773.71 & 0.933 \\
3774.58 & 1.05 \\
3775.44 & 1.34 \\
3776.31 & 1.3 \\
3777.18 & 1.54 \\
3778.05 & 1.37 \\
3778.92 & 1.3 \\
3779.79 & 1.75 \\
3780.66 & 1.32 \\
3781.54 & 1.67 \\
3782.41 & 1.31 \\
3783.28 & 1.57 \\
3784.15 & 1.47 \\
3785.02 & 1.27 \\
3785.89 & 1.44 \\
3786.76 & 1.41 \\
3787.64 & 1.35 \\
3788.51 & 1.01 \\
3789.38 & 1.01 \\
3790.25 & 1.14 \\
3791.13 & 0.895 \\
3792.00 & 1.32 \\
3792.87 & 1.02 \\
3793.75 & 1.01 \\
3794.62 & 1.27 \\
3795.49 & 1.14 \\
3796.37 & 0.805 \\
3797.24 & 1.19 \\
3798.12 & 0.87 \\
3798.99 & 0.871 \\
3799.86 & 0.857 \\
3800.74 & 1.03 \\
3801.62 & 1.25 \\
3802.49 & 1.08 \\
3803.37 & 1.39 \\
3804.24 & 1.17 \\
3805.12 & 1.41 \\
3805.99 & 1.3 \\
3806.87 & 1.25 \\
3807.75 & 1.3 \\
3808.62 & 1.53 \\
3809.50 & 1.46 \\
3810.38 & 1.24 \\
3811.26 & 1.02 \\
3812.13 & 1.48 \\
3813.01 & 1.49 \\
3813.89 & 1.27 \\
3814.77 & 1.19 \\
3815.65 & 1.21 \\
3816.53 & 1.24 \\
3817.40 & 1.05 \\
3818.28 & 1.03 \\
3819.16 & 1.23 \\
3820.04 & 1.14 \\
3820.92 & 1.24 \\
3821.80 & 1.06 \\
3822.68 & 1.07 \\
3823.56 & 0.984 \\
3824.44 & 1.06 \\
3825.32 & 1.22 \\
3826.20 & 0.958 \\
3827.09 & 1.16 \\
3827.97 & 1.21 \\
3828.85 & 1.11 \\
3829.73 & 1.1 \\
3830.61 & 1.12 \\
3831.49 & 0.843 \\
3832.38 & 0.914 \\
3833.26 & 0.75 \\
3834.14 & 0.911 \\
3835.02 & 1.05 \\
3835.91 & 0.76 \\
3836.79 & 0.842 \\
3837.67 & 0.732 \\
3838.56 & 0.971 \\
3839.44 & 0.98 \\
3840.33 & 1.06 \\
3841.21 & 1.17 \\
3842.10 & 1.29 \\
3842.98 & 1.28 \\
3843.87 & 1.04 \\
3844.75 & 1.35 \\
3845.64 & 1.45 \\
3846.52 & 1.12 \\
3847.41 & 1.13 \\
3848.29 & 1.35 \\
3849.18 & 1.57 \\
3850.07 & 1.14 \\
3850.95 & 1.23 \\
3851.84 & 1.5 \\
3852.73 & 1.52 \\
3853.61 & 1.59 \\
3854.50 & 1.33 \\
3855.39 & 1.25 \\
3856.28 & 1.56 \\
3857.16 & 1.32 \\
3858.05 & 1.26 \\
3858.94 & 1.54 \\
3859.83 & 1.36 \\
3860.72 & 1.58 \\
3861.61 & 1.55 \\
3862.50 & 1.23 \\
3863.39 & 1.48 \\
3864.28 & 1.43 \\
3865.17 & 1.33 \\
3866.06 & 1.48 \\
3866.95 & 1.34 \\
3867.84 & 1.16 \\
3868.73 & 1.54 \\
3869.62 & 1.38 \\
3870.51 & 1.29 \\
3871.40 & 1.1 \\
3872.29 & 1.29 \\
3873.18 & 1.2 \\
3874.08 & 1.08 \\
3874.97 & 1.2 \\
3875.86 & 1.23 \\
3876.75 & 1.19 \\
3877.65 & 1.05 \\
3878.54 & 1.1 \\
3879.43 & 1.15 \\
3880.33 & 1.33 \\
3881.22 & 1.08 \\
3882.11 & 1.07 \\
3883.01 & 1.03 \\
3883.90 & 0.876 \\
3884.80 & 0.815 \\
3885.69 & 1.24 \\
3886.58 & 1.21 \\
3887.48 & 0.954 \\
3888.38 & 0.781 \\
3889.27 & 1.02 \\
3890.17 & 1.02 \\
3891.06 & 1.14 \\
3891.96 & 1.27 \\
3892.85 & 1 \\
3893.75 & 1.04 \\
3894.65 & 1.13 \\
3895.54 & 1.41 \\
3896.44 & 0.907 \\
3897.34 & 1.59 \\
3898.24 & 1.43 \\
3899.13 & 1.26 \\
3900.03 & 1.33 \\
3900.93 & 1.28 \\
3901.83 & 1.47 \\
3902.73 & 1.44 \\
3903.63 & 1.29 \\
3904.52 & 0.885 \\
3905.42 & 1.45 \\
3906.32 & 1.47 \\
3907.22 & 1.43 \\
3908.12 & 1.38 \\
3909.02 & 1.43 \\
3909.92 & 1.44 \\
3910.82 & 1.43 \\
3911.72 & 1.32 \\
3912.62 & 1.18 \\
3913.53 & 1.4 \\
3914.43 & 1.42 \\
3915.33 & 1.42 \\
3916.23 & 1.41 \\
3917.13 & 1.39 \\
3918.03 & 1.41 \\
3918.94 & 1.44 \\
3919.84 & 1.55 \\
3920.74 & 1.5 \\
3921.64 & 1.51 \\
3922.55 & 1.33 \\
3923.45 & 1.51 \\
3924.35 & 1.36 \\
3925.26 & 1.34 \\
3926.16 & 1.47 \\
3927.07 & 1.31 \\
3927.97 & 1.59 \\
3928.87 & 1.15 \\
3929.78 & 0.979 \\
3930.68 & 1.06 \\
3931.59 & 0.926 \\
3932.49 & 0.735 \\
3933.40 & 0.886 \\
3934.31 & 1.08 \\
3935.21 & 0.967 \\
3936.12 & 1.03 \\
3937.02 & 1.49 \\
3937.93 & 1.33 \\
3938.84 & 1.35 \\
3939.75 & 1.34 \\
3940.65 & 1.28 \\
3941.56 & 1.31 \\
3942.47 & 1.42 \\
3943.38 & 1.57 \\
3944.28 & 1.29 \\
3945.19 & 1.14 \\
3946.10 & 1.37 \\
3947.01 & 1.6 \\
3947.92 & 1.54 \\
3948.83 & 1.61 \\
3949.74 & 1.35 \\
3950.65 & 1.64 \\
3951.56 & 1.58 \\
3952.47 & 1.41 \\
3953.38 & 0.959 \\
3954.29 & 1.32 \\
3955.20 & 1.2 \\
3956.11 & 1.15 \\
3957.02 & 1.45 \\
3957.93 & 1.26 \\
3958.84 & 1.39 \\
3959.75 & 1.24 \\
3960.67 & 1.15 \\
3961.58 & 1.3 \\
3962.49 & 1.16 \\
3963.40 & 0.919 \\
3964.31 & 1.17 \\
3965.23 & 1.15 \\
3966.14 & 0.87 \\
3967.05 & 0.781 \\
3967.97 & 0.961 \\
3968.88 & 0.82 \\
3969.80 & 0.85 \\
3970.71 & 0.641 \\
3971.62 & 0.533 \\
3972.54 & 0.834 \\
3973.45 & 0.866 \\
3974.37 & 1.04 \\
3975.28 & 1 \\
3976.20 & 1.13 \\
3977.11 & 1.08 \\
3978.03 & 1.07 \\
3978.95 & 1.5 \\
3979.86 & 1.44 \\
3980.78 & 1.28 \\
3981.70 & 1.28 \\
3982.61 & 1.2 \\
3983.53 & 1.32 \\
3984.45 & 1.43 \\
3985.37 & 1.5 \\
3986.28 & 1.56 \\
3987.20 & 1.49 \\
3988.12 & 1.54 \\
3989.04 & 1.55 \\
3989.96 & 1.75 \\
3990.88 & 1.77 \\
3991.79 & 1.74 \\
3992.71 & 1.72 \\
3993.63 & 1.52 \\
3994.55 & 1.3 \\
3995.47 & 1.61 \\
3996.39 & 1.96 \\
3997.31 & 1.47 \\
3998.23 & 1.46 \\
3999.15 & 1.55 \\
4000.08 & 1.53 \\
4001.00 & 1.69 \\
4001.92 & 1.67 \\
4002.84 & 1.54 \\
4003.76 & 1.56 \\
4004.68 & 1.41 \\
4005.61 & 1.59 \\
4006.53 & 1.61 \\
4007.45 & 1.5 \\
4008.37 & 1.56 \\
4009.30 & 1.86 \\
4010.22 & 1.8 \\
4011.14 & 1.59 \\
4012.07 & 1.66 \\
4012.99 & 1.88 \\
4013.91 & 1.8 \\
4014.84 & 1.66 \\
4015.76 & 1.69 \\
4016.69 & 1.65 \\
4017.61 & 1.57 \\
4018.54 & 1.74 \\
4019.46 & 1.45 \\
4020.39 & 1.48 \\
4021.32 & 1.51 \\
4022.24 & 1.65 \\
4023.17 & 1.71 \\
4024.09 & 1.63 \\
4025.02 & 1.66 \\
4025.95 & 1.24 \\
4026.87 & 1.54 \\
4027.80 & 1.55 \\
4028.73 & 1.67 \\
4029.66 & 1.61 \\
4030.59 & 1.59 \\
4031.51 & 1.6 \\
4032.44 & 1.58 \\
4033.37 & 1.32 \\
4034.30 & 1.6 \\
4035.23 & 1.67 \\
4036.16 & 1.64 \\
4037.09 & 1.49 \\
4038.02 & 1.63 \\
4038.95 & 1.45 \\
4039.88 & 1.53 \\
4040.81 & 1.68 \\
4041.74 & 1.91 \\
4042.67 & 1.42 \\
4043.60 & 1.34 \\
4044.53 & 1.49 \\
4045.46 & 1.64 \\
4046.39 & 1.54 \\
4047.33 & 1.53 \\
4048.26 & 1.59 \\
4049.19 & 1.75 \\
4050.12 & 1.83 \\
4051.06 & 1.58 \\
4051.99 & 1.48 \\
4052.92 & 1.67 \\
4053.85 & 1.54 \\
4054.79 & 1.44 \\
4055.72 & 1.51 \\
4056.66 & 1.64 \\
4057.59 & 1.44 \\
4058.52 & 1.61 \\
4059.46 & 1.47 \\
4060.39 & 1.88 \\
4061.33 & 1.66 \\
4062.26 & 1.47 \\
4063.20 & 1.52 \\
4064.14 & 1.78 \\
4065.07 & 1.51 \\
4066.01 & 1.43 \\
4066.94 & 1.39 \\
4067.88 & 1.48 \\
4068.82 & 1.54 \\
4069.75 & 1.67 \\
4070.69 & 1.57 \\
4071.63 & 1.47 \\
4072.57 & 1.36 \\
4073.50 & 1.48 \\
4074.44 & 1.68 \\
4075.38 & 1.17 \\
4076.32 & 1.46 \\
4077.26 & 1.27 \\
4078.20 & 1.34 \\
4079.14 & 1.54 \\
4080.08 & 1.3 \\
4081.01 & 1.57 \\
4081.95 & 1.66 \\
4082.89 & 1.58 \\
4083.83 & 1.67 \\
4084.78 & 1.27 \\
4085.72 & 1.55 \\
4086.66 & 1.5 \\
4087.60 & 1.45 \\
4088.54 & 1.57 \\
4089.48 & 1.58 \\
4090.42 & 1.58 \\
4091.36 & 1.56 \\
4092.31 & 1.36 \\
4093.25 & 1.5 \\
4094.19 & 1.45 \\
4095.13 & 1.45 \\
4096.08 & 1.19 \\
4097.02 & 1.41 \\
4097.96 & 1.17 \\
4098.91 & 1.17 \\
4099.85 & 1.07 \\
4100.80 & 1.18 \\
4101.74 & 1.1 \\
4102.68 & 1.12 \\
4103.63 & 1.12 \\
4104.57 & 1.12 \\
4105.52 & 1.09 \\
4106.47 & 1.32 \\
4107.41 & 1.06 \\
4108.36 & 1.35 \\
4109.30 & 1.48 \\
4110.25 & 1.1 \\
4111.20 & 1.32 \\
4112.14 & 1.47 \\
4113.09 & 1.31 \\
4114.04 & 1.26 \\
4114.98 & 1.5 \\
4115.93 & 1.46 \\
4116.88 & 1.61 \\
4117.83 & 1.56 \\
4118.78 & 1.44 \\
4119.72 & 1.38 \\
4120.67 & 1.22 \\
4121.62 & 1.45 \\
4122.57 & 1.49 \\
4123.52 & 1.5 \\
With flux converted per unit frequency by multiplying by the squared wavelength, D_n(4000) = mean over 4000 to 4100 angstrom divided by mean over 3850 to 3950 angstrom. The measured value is 1.3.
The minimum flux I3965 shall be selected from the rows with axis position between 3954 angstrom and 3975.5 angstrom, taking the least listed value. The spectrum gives 0.533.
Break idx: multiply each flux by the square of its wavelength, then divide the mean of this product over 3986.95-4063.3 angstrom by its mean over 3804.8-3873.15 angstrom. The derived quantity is 1.43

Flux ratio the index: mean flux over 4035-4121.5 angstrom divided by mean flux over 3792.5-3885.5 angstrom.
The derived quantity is 1.23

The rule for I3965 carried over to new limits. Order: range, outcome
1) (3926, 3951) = 0.735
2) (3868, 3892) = 0.781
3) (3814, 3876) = 0.732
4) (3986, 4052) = 1.24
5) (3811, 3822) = 1.02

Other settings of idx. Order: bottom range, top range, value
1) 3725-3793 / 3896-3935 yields 1.19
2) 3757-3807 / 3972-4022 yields 1.43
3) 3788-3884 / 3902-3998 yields 1.16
